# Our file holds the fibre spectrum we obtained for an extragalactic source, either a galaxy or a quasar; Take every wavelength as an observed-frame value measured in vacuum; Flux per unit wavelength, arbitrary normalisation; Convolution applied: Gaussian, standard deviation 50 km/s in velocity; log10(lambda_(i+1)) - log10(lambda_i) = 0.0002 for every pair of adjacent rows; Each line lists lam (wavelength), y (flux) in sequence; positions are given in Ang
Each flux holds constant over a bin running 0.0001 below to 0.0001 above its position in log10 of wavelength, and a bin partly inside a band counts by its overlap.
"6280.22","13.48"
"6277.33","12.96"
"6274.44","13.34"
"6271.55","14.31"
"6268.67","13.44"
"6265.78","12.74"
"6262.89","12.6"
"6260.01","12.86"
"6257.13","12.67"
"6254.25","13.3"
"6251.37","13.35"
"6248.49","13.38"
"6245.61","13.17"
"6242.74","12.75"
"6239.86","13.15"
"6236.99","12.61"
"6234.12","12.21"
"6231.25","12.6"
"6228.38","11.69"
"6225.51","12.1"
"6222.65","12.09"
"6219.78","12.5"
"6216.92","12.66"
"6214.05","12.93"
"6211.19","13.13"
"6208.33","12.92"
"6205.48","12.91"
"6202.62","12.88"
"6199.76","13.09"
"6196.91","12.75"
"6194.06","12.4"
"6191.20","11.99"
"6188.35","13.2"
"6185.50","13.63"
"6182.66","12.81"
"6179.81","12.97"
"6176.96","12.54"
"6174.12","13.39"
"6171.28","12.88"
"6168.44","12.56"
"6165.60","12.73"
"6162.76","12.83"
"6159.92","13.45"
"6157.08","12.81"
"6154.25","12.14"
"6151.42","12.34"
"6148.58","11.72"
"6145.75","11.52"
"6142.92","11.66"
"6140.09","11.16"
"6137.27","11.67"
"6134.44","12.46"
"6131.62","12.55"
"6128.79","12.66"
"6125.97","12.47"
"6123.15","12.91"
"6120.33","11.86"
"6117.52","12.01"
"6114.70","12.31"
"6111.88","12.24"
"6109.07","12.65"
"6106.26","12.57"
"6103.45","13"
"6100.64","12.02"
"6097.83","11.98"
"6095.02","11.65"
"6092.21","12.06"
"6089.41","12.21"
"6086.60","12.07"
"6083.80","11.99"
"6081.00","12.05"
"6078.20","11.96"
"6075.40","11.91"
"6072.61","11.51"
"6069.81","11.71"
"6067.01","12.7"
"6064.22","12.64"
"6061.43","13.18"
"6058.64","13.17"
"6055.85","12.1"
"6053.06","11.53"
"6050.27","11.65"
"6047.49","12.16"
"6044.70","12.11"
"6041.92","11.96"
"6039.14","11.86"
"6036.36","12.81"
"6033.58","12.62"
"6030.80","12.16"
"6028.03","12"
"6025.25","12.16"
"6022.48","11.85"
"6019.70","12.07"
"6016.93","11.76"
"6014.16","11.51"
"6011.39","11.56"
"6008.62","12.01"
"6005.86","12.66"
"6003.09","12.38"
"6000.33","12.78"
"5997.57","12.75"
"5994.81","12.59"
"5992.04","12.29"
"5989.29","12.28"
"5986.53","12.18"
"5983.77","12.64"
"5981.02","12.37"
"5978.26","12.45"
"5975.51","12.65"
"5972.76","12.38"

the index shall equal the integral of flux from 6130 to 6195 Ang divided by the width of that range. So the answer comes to 12.5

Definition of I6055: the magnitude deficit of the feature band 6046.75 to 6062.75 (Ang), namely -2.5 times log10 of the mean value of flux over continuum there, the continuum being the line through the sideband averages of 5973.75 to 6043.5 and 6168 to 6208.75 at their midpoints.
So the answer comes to 0.01 mag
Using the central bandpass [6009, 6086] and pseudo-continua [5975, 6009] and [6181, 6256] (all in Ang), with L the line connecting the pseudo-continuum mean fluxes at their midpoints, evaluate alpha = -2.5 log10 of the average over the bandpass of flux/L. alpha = 0.04 mag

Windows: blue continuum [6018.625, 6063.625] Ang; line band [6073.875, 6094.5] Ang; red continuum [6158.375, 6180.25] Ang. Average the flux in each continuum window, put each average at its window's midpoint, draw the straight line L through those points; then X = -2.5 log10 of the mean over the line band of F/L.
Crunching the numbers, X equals 0.04 mag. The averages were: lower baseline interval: 12.2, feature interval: 12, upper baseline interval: 12.9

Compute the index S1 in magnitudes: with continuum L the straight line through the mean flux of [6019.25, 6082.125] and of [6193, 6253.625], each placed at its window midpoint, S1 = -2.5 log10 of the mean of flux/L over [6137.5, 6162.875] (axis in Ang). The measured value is 0.033 mag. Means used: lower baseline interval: 12.2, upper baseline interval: 12.7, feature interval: 12.1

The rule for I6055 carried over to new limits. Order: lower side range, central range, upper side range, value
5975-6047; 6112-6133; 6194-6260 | 0.011 mag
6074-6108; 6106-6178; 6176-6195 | 0.009 mag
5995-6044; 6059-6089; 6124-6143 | -0.004 mag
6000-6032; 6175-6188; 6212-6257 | -0.041 mag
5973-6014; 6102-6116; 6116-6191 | -0.009 mag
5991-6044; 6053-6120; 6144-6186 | 0.017 mag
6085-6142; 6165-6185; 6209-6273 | -0.032 mag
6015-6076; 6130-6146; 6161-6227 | 0.060 mag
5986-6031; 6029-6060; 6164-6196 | 0.011 mag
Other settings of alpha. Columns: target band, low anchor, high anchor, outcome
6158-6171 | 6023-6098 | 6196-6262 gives -0.03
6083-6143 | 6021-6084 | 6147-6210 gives 0.02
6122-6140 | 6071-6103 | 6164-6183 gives 0.01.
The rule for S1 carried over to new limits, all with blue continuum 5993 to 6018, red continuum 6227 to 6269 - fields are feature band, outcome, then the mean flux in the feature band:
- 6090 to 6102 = 0.04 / 11.9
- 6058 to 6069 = -0.04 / 12.8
